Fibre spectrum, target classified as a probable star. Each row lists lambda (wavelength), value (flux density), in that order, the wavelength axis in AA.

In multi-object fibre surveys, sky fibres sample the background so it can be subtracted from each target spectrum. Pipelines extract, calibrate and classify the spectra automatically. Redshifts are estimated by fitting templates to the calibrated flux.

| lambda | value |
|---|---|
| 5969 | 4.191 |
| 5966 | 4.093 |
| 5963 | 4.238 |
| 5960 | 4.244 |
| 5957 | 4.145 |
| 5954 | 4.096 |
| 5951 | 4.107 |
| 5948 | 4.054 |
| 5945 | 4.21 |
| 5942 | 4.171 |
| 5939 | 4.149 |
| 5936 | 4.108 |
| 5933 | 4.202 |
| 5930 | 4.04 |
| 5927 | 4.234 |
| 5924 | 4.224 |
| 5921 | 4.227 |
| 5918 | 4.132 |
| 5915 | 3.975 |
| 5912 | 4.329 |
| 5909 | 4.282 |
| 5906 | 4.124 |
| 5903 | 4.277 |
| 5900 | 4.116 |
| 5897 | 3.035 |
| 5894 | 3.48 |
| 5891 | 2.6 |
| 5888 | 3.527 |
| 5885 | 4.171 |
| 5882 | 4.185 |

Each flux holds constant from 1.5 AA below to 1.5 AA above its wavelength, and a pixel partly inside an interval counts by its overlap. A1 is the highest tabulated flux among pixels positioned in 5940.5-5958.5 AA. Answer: 4.21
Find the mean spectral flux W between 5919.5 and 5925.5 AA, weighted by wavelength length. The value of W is 4.23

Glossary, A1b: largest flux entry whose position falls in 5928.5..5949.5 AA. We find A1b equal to 4.21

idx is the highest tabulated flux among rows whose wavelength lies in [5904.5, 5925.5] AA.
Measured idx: 4.329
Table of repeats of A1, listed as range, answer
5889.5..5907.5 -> 4.277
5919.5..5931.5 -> 4.234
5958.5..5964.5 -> 4.244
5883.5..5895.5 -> 4.171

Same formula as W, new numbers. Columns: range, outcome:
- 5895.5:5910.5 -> 3.97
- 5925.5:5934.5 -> 4.16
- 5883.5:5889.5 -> 3.85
